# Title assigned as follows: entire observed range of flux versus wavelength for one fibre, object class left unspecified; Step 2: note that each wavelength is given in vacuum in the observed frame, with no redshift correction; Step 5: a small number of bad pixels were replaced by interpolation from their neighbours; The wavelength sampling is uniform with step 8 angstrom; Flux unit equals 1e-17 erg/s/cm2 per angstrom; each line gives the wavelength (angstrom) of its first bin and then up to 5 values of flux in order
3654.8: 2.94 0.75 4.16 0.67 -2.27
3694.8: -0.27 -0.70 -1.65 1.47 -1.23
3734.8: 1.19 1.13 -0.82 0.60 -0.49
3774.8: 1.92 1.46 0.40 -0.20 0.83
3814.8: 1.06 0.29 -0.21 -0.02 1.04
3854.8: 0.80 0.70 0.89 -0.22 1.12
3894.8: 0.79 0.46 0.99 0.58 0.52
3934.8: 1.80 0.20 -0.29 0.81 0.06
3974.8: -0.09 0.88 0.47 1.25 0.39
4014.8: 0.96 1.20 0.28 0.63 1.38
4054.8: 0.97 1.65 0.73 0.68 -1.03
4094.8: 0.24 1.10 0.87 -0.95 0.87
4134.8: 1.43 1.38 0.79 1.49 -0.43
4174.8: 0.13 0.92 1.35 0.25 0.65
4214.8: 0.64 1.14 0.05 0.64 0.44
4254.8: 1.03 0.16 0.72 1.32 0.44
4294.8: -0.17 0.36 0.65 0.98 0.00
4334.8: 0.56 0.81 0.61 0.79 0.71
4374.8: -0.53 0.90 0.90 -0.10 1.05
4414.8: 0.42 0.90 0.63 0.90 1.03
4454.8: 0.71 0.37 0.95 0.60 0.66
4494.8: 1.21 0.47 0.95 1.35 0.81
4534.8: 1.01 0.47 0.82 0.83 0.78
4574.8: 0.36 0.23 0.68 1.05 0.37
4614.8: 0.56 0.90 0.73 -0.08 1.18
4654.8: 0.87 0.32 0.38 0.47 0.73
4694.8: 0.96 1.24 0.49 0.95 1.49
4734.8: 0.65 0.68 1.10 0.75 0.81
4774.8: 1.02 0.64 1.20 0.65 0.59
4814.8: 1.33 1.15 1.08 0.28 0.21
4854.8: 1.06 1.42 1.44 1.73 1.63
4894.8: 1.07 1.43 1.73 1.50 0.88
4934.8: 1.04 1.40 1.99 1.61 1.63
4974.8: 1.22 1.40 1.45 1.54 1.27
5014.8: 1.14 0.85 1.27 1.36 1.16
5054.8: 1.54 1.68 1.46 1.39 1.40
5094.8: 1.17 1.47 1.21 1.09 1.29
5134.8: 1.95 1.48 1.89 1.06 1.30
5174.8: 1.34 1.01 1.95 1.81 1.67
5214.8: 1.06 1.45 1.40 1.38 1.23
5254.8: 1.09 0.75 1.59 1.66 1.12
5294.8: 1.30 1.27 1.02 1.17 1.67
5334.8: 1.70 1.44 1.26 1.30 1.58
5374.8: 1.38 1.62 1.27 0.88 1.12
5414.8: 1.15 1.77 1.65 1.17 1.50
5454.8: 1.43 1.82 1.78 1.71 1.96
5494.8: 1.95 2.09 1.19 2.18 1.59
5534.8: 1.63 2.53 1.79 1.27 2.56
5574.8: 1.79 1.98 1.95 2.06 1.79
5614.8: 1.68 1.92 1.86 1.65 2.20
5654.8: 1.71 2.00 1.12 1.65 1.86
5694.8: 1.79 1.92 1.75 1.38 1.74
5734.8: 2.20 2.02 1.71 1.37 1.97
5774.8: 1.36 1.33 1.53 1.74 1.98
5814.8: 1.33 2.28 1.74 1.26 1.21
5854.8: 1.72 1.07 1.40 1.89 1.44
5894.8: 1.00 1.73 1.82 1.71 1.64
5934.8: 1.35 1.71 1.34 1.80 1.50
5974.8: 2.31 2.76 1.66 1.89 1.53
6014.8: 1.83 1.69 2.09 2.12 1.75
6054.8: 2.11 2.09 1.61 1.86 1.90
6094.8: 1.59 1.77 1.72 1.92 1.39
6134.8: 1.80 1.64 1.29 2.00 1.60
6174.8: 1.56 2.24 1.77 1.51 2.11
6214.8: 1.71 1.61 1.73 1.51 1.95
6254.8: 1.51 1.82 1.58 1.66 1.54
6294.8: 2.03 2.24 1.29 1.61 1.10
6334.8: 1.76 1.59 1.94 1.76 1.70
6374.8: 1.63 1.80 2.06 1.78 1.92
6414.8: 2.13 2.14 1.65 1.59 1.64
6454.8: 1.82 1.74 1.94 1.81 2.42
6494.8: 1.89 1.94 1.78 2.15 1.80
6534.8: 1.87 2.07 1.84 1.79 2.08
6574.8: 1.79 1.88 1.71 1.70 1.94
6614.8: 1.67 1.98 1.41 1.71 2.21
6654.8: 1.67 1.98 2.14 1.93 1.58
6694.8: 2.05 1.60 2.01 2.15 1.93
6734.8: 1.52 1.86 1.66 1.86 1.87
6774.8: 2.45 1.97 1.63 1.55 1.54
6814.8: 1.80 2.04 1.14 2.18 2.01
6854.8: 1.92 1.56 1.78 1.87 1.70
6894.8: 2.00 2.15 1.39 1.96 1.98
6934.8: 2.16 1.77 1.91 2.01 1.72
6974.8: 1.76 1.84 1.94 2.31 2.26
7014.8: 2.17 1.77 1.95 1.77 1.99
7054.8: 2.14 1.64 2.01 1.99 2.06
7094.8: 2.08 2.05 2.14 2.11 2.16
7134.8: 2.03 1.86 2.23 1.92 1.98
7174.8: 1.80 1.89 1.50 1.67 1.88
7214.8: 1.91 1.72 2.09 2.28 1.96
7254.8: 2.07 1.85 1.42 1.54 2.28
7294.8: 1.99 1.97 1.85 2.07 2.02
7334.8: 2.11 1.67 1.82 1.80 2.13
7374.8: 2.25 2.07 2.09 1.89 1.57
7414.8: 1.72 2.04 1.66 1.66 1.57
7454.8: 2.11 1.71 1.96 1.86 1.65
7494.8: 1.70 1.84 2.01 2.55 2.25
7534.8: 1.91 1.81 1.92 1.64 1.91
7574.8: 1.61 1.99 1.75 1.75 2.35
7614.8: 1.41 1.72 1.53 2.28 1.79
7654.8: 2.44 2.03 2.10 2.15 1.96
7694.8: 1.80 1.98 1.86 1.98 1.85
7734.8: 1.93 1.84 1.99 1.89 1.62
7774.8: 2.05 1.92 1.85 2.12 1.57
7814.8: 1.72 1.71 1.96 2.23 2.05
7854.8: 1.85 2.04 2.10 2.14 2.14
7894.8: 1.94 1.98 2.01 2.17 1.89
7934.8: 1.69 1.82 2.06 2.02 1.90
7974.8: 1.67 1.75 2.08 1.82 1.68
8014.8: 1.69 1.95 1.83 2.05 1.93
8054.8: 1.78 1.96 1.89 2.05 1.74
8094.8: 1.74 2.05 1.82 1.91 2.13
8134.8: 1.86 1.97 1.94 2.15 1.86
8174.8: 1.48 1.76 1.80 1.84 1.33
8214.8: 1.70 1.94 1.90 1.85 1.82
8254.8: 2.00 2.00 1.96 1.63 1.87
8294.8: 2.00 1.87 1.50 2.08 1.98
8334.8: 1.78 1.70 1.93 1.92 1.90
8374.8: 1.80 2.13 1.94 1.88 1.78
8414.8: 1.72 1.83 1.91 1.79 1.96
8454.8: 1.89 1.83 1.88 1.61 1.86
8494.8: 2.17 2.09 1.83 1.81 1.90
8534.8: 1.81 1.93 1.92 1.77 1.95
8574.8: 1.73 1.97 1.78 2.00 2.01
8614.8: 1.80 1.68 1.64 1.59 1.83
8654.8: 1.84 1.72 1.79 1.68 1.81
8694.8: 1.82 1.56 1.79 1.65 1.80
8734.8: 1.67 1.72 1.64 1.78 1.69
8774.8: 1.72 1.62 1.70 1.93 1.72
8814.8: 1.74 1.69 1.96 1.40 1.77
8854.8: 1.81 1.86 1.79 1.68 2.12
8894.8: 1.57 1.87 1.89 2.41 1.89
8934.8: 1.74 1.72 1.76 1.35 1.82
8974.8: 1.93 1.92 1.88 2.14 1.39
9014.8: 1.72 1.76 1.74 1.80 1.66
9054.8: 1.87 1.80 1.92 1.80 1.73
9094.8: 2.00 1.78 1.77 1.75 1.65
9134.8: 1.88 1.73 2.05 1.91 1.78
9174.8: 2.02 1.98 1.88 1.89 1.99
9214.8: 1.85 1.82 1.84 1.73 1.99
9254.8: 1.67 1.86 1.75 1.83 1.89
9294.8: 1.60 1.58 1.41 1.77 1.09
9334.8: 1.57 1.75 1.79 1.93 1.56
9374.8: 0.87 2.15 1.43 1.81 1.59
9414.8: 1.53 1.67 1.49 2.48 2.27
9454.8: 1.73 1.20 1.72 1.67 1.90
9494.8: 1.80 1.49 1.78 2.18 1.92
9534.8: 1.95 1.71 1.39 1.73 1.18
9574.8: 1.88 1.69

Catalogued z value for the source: 0.221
